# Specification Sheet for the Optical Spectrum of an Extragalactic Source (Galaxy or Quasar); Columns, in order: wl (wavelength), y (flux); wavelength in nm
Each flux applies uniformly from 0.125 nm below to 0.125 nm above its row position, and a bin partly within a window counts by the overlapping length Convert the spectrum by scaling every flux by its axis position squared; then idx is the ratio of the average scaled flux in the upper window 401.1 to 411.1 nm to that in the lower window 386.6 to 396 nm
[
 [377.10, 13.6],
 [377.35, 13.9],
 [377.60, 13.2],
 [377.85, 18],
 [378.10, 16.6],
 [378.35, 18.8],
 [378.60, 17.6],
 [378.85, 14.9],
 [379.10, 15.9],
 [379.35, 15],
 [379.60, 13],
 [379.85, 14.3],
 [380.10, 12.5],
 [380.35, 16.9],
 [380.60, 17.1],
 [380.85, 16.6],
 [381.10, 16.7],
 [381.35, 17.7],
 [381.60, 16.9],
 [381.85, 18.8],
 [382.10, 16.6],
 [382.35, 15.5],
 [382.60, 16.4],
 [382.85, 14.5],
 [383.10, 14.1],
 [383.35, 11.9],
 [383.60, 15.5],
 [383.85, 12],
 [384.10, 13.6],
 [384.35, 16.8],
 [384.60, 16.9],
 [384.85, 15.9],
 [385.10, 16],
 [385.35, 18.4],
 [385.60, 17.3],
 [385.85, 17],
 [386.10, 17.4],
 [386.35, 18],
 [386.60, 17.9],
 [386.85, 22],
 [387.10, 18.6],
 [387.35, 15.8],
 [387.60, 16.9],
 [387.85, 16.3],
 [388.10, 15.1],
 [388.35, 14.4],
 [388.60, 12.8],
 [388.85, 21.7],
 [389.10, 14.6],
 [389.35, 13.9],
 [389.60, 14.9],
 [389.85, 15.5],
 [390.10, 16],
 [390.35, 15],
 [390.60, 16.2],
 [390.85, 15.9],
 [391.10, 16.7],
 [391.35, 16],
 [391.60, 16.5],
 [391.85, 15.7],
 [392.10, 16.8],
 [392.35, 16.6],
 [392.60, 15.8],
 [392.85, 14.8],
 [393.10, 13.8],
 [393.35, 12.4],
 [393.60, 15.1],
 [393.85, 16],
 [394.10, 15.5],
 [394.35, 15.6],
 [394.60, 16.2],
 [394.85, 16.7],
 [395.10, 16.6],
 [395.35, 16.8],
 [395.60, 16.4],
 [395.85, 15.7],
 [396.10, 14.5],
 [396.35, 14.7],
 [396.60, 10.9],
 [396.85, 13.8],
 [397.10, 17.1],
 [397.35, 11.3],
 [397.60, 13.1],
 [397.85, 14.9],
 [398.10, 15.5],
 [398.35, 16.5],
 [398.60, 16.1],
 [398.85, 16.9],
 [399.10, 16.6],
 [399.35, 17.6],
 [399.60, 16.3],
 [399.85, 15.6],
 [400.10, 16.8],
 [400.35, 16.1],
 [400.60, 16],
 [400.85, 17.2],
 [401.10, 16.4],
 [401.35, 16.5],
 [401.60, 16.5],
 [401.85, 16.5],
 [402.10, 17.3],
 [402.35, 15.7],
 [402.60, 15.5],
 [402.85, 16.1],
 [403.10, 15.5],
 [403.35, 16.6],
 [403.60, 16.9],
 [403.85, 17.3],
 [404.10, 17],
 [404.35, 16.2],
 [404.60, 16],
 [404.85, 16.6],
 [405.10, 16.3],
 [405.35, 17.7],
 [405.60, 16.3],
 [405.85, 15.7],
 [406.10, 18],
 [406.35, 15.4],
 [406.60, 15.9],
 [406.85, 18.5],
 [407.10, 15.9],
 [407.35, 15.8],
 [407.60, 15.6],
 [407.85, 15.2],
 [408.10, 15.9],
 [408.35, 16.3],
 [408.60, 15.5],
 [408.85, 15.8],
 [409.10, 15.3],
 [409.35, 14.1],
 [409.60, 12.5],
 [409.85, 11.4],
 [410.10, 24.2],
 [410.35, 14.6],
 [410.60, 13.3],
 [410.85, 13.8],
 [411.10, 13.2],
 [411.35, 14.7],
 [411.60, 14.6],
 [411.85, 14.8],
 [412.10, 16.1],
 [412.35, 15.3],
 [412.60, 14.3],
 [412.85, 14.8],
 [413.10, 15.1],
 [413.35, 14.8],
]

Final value 1.08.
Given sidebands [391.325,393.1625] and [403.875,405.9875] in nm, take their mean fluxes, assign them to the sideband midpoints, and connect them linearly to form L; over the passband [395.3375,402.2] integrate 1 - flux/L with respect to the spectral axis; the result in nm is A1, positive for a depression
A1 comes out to 0.213 nm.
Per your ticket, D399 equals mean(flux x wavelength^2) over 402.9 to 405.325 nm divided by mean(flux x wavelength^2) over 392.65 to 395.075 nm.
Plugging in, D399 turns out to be 1.14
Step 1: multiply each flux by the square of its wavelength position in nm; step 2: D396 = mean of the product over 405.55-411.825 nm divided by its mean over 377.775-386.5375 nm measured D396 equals 1.10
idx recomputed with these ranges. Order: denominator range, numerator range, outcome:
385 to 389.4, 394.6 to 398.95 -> 0.94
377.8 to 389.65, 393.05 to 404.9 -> 1.06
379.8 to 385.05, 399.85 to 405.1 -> 1.17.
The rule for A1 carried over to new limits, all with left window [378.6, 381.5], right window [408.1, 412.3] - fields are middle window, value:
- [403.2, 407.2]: -0.397 nm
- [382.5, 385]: 0.126 nm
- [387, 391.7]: -0.147 nm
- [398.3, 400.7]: -0.190 nm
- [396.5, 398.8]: 0.121 nm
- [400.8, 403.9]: -0.251 nm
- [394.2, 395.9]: -0.108 nm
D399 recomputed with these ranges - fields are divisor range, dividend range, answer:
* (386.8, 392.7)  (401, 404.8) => 1.08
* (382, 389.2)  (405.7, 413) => 1.07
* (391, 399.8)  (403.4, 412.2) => 1.09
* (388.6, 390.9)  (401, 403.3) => 1.09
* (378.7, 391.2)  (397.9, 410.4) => 1.12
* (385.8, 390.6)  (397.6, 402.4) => 1.05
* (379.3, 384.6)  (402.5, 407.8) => 1.20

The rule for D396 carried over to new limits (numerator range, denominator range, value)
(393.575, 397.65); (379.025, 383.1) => 1.03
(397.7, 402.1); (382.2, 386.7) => 1.12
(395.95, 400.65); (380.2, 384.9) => 1.05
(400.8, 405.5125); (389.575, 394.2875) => 1.12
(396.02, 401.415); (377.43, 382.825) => 1.06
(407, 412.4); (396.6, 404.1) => 1.00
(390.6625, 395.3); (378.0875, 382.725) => 1.04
